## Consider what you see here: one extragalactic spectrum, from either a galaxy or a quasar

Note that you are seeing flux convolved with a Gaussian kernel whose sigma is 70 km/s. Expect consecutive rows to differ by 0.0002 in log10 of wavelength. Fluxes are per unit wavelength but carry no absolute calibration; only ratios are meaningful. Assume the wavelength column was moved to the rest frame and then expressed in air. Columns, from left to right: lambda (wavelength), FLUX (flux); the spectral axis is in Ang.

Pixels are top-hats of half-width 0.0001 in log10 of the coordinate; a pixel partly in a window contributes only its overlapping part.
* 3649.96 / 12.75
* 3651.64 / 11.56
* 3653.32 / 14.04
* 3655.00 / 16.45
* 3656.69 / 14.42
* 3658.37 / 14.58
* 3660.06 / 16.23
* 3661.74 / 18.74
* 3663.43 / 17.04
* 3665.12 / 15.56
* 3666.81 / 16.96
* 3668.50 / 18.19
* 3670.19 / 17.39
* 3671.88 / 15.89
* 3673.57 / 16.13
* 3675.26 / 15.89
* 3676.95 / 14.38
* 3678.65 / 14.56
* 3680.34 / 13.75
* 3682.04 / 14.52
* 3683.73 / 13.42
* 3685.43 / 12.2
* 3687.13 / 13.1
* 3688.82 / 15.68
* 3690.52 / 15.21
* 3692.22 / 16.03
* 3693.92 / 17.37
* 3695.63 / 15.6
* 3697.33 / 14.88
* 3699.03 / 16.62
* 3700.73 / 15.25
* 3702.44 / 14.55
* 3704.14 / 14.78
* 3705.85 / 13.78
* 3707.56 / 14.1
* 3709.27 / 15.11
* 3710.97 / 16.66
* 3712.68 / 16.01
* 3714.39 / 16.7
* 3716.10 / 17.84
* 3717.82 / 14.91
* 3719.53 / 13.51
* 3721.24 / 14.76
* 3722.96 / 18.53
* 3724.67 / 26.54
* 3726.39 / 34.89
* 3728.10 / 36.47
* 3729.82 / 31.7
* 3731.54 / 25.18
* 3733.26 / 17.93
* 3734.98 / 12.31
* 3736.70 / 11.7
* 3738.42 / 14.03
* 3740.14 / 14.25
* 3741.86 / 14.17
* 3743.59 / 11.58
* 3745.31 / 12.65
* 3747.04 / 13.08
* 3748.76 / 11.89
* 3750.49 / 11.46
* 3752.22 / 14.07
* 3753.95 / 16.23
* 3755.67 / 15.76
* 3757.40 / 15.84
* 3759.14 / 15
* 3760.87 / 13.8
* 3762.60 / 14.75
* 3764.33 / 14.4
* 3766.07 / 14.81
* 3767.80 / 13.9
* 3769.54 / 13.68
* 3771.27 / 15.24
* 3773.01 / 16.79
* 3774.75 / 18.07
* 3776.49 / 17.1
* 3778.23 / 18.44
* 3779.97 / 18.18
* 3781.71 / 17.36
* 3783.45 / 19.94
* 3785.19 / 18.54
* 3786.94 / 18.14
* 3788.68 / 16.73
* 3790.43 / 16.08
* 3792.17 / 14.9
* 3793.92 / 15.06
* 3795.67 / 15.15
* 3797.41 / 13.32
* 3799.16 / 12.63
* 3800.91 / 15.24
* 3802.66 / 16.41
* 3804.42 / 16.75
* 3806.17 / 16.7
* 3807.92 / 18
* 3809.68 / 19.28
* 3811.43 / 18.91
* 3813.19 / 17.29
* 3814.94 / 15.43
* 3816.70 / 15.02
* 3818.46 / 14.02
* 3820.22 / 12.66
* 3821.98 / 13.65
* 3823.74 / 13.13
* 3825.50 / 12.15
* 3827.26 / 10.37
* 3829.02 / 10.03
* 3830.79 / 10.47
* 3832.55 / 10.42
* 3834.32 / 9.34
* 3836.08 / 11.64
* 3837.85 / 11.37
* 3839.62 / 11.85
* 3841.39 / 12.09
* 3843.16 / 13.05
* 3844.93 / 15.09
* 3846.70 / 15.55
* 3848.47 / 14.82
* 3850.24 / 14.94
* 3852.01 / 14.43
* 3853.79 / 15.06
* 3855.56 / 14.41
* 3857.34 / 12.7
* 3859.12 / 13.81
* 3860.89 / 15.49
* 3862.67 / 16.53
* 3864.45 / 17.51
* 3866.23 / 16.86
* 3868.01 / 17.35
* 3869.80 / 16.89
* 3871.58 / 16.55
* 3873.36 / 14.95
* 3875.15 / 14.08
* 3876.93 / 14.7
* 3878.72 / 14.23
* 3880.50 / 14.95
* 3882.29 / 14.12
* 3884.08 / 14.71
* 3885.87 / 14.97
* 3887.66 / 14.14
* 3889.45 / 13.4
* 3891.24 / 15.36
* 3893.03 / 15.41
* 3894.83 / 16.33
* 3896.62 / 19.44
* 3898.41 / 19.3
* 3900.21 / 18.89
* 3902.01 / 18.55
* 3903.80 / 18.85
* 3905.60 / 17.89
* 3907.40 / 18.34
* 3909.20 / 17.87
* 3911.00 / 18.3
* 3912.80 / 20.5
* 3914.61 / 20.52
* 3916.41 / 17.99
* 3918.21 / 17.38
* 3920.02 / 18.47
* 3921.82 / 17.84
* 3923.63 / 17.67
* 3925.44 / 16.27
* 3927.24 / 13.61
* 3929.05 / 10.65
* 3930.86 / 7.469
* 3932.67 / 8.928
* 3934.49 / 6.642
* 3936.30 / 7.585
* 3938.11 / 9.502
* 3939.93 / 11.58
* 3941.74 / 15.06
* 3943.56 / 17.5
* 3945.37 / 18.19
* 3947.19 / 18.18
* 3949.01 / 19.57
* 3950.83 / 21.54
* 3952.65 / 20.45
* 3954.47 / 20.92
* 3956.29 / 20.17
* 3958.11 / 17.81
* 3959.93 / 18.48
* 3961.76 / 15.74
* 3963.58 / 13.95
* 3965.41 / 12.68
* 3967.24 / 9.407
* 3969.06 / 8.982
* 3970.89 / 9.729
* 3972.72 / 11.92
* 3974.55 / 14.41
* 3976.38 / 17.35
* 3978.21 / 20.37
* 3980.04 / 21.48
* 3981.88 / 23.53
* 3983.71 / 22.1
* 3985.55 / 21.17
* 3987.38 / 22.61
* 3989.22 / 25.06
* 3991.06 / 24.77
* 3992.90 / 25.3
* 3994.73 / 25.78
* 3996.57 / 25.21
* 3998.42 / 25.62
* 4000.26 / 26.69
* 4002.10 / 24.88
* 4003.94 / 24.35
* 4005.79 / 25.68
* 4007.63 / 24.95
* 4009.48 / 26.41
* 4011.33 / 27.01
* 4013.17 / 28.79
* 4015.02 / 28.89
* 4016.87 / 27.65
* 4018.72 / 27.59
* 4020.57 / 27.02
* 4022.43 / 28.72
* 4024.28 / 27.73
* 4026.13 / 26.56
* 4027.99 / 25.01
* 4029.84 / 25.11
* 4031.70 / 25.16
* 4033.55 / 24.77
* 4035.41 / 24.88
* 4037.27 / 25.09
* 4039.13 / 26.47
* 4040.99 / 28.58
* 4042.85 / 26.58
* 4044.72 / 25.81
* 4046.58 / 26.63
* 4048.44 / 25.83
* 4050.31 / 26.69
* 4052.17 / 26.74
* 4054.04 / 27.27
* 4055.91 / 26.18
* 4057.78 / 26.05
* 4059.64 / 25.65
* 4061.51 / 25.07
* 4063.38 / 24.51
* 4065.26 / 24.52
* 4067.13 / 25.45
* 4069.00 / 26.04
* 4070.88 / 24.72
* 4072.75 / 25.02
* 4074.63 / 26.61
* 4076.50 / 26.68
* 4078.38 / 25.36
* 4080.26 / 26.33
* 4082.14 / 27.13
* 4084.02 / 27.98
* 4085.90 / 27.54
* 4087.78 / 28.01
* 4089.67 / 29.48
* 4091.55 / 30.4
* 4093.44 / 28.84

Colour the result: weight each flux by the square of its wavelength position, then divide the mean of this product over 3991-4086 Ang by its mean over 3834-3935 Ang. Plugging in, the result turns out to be 1.84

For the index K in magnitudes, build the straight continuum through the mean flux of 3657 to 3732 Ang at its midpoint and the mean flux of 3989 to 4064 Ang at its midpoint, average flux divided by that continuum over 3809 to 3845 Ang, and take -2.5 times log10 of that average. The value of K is 0.50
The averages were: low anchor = 17.3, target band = 13.1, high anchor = 26.2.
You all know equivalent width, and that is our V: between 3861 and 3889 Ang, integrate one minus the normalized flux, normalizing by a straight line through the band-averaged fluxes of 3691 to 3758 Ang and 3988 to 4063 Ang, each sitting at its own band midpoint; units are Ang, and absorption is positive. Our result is 7.87 Ang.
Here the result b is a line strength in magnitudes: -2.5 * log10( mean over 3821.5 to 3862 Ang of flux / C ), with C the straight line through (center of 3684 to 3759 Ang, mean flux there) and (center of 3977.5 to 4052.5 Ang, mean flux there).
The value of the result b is 0.494 mag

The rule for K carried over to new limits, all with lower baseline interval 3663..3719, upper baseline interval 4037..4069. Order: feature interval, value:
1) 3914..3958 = 0.41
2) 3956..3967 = 0.42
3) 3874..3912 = 0.29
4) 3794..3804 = 0.26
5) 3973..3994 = 0.13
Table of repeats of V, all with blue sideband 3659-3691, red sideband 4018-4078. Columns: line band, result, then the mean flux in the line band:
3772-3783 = 0.4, 17.7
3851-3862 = 3.3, 14.4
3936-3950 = 4.9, 15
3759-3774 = 2.8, 14.7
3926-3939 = 7.6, 9.39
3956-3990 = 9.7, 17.1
